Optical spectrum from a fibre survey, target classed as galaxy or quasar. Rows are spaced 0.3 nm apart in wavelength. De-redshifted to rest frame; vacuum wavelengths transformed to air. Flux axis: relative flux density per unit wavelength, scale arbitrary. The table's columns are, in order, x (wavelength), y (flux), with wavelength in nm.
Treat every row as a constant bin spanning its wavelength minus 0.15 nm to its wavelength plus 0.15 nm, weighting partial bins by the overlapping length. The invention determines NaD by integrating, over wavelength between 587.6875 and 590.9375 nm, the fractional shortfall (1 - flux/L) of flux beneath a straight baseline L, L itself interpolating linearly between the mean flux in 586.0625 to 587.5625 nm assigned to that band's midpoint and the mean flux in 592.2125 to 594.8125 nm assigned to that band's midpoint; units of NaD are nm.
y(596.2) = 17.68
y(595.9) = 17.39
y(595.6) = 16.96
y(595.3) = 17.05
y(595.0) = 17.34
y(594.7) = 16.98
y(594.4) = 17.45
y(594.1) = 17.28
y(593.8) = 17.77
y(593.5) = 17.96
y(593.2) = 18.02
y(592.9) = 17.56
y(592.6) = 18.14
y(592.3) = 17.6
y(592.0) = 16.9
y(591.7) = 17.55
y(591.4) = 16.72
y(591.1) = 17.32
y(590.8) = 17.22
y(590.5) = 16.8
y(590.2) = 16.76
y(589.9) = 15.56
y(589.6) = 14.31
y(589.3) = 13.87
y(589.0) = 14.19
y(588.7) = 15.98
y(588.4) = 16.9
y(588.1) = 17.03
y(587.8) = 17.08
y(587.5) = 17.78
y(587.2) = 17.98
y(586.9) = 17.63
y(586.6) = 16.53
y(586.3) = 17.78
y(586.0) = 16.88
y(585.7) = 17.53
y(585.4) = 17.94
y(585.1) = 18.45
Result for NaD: 0.30 nm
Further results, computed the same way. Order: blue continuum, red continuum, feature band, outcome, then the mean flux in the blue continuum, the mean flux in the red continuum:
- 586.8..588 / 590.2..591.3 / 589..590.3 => 0.17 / 17.6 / 17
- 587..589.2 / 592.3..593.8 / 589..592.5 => 0.20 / 16.7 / 17.9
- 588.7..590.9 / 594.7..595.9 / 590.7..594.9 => -0.27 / 15.5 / 17.1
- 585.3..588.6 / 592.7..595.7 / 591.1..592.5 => 0.01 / 17.3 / 17.5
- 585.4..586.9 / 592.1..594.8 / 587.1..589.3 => 0.12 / 17.3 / 17.6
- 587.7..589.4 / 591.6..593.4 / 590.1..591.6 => -0.01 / 15.9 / 17.6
